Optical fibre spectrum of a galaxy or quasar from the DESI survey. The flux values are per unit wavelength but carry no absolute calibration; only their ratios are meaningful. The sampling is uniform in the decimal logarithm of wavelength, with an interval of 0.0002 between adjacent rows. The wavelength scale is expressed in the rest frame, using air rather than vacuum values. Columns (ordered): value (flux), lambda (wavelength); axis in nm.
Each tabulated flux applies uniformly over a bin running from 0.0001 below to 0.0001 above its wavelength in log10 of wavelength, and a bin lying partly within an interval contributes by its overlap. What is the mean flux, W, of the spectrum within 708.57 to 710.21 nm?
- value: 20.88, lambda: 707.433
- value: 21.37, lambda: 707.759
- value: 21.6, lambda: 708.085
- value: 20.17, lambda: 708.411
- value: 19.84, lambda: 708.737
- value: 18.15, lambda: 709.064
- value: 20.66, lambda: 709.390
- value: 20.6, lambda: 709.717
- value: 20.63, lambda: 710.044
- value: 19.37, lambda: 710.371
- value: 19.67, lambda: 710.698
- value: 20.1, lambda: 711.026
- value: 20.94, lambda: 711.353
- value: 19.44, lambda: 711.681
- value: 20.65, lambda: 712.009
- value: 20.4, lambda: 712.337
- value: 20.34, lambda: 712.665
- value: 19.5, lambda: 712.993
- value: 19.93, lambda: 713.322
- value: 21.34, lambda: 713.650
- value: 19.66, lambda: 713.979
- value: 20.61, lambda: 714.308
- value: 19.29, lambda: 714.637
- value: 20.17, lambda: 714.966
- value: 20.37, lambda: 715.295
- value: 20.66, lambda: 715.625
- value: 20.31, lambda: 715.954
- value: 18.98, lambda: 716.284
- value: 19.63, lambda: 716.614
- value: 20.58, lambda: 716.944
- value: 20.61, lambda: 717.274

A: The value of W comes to 20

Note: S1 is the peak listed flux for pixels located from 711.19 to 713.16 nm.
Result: 20.94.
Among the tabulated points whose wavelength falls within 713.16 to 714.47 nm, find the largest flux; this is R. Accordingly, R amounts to 21.34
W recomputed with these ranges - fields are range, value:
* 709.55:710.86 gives 20.1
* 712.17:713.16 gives 20.1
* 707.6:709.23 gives 20.2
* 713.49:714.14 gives 20.5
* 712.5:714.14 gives 20.2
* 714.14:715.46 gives 20.1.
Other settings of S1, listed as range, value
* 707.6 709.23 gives 21.6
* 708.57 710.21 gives 20.66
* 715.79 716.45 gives 20.31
